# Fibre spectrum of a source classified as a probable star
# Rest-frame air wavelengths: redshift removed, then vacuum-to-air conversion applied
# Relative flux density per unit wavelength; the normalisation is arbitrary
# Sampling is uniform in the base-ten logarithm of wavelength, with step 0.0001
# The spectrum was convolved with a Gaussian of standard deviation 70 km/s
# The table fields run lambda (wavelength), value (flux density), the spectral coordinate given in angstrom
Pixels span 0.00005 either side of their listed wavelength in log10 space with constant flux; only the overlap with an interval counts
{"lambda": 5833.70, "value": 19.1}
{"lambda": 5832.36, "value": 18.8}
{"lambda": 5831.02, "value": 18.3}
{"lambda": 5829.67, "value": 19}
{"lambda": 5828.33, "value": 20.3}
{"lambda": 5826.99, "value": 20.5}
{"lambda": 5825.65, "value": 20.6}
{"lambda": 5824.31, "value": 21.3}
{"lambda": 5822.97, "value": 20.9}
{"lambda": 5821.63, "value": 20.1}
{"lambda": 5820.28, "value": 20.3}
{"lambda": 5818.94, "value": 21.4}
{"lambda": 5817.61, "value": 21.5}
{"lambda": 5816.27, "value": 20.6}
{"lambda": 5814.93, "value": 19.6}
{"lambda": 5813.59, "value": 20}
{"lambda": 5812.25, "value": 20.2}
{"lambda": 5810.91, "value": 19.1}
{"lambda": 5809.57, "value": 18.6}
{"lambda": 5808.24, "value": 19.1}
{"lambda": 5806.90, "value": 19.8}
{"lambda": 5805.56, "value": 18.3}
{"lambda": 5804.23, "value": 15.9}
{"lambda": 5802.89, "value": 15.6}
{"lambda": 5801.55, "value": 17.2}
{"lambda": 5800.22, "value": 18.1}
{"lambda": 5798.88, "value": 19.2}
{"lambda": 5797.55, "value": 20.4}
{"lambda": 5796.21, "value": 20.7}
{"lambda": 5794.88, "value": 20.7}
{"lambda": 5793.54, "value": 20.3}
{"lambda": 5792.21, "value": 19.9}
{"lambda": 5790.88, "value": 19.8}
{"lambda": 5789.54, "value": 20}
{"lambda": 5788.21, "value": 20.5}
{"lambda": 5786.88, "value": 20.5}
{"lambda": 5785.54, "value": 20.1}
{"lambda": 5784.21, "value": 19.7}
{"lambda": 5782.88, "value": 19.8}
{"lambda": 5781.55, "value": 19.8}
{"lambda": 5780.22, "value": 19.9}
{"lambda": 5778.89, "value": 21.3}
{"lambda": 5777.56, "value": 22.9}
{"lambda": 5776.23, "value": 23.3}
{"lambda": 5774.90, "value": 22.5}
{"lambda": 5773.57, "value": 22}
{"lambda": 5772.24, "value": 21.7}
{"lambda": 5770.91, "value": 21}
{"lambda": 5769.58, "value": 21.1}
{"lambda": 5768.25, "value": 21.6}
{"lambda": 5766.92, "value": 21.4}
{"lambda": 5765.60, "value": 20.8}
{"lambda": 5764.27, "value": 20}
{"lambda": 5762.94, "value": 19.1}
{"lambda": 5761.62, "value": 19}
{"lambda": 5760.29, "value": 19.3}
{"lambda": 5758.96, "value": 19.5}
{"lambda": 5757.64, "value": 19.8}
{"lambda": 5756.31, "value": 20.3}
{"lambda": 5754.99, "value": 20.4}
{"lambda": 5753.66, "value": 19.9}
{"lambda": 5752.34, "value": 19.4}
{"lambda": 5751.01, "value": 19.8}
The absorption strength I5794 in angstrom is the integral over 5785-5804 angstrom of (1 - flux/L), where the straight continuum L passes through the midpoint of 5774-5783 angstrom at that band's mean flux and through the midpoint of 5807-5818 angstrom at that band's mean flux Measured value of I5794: 1.2 angstrom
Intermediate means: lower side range 21.5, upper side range 19.8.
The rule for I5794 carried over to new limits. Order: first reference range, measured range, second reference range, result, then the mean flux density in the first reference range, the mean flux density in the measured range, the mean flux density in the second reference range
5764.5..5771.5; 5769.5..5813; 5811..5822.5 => 1.7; 21.1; 20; 20.4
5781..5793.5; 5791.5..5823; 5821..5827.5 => 1.5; 20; 19.5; 20.7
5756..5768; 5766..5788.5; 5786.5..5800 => -1.2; 20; 21.1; 20.1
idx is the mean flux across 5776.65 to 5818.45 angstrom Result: 19.7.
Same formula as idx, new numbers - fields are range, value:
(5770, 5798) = 20.8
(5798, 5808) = 17.8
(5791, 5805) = 18.8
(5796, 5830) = 19.5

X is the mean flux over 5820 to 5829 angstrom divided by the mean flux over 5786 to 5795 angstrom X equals 1.02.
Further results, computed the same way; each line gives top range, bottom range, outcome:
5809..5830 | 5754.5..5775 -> 0.99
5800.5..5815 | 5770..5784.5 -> 0.87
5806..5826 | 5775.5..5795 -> 0.98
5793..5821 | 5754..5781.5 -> 0.93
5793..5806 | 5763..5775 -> 0.88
